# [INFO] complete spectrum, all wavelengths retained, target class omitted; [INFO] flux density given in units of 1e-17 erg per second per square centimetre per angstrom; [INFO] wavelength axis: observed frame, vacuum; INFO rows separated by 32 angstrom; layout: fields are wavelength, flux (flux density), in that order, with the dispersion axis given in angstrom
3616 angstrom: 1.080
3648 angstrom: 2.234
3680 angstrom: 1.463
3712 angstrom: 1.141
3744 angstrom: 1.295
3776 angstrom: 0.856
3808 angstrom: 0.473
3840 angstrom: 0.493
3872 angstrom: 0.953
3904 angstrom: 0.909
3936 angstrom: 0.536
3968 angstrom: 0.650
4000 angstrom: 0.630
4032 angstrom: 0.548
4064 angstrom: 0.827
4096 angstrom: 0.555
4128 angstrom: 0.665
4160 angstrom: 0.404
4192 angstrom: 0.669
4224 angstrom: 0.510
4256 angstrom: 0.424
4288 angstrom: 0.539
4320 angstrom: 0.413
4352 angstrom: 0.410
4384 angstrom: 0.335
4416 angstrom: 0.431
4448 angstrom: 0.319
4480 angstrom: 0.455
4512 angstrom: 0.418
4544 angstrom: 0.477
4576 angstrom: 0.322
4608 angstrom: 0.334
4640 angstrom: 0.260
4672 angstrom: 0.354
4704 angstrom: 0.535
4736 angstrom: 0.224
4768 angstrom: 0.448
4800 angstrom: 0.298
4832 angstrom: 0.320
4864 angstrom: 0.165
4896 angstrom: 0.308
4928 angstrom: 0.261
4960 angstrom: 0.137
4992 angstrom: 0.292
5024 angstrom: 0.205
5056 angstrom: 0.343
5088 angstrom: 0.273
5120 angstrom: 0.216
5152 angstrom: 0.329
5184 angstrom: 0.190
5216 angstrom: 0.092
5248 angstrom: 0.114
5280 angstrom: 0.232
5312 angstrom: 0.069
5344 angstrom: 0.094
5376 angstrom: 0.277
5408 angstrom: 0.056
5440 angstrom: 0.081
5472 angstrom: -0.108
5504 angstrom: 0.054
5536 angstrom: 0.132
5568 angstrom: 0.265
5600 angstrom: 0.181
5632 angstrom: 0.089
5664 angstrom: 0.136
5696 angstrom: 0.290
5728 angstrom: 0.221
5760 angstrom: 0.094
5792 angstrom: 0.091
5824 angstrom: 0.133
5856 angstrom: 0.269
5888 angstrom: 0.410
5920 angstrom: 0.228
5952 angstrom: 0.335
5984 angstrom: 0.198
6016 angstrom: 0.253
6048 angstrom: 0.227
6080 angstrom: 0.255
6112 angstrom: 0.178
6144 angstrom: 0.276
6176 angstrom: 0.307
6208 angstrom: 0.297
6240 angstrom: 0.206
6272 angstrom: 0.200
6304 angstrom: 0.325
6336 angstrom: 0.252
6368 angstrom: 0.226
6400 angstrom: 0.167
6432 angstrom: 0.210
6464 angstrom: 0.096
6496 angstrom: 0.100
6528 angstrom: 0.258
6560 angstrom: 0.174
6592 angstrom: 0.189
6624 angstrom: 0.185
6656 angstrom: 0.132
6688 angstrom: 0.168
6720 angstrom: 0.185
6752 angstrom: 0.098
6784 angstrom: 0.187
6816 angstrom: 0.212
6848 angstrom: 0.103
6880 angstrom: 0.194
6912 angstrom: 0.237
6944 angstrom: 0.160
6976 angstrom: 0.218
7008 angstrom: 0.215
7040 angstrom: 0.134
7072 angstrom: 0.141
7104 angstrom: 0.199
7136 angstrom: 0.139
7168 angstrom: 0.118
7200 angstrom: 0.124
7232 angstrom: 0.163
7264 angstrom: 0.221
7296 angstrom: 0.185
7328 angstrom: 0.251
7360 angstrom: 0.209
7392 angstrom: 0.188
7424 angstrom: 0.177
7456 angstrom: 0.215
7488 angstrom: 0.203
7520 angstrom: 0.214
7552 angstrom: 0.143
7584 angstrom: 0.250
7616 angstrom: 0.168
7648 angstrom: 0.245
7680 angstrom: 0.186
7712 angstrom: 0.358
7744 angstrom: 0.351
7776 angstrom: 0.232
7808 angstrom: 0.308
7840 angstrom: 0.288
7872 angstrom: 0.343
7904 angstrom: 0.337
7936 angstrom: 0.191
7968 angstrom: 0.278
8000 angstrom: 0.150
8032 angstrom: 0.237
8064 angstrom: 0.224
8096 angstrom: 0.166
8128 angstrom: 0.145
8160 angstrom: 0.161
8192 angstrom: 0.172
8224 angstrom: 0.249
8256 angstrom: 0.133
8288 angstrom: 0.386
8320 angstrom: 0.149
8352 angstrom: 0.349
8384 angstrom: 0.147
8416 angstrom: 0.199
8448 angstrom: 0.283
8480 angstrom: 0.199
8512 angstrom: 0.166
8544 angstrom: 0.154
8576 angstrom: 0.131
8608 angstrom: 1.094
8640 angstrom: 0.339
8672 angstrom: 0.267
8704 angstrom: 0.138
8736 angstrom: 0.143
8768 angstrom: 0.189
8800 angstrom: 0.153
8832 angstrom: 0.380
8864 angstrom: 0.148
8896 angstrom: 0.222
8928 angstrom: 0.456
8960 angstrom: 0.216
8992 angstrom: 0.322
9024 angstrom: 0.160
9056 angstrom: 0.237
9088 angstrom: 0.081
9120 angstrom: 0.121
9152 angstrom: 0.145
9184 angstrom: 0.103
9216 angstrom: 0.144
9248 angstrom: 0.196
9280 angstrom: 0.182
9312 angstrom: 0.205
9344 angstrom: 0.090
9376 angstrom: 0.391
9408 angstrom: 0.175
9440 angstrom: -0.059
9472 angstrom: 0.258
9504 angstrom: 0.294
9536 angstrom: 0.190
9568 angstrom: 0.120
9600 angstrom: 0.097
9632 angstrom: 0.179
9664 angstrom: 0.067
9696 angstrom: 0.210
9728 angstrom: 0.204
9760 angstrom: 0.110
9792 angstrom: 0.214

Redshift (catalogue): 1.31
